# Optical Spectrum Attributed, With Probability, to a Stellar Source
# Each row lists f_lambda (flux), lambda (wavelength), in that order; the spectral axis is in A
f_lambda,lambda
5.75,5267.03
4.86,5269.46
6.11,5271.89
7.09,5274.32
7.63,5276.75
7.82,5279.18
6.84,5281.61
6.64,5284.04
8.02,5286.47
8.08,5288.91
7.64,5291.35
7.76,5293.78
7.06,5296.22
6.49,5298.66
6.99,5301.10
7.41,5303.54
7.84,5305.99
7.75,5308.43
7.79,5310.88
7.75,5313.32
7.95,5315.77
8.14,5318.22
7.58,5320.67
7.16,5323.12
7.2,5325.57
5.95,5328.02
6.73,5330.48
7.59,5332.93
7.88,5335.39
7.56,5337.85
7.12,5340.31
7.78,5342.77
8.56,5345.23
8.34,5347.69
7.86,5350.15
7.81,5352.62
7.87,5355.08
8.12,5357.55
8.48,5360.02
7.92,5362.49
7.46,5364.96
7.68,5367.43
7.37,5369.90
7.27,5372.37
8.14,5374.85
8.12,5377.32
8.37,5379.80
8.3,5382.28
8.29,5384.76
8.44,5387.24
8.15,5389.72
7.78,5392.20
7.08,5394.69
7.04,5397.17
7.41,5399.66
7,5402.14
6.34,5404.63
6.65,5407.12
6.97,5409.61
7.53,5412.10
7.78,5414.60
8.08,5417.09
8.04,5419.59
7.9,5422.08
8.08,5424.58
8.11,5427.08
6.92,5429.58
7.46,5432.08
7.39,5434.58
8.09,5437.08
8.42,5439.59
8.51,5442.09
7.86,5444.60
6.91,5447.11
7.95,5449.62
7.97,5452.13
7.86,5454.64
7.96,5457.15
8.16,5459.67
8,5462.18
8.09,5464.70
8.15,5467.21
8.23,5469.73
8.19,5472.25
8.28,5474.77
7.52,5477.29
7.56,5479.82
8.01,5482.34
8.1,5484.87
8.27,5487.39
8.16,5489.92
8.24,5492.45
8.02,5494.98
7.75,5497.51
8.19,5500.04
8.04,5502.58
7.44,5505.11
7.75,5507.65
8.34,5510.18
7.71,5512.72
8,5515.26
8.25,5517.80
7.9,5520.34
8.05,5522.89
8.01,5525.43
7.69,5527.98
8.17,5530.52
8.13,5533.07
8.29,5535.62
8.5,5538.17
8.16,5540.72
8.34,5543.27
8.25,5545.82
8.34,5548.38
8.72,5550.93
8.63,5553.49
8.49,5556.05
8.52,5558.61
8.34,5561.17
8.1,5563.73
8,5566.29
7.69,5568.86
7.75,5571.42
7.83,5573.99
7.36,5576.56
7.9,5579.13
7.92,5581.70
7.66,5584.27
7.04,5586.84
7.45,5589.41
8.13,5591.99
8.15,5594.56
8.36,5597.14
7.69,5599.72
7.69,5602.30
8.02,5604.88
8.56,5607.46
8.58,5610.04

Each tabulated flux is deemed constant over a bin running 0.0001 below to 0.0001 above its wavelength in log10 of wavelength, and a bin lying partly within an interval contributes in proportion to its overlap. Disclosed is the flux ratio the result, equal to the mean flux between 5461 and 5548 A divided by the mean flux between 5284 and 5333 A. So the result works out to 1.09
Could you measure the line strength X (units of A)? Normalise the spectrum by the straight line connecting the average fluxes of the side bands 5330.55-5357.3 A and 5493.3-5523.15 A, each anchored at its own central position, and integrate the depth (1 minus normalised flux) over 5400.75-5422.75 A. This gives 1.4 A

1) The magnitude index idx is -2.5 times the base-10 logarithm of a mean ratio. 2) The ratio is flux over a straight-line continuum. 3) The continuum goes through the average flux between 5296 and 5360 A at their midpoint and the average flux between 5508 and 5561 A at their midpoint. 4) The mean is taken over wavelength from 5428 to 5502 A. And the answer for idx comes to 0.009 mag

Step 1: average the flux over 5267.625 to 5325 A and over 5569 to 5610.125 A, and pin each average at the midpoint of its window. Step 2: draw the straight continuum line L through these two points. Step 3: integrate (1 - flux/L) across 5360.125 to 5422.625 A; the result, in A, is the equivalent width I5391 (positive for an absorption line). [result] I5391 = -1.5 A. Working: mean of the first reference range 7.3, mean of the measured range 7.66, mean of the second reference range 7.86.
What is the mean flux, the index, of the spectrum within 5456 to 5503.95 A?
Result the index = 8.05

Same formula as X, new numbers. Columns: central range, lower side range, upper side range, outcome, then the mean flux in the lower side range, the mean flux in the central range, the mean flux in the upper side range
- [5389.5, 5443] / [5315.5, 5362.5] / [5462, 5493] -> 2.21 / 7.67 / 7.56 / 8.06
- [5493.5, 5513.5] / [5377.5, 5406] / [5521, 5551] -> 0.40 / 7.67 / 7.91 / 8.19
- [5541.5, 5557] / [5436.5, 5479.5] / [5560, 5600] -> -1.13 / 8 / 8.45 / 7.84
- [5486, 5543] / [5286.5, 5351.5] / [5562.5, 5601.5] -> -2.35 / 7.55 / 8.05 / 7.8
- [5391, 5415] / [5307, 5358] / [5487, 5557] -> 2.11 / 7.64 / 7.13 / 8.13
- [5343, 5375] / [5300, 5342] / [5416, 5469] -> -1.35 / 7.44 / 7.9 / 7.9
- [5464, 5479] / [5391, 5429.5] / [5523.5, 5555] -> -0.44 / 7.44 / 8.06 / 8.27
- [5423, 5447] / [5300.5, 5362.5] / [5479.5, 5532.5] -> 0.10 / 7.66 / 7.82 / 7.99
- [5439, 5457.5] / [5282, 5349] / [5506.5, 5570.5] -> -0.02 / 7.5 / 7.91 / 8.17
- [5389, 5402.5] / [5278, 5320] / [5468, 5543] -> 0.62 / 7.53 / 7.41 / 8.04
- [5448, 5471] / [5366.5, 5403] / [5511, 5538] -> -0.31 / 7.77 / 8.02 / 8.04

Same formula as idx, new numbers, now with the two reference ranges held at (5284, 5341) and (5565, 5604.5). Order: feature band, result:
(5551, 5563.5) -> -0.10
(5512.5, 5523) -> -0.04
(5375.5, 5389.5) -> -0.10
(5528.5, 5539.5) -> -0.07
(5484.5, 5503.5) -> -0.06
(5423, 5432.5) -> -0.01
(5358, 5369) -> -0.05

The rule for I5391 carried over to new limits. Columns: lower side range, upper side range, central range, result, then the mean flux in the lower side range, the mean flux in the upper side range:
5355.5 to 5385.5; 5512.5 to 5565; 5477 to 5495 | 0.3 A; 7.95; 8.23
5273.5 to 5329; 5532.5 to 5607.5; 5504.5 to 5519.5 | 0.0 A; 7.43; 8.06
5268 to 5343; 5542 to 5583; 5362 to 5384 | -1.0 A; 7.29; 8.13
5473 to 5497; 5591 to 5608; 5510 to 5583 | -0.7 A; 8.01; 8.07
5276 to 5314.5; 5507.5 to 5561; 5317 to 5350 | 0.3 A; 7.47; 8.22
